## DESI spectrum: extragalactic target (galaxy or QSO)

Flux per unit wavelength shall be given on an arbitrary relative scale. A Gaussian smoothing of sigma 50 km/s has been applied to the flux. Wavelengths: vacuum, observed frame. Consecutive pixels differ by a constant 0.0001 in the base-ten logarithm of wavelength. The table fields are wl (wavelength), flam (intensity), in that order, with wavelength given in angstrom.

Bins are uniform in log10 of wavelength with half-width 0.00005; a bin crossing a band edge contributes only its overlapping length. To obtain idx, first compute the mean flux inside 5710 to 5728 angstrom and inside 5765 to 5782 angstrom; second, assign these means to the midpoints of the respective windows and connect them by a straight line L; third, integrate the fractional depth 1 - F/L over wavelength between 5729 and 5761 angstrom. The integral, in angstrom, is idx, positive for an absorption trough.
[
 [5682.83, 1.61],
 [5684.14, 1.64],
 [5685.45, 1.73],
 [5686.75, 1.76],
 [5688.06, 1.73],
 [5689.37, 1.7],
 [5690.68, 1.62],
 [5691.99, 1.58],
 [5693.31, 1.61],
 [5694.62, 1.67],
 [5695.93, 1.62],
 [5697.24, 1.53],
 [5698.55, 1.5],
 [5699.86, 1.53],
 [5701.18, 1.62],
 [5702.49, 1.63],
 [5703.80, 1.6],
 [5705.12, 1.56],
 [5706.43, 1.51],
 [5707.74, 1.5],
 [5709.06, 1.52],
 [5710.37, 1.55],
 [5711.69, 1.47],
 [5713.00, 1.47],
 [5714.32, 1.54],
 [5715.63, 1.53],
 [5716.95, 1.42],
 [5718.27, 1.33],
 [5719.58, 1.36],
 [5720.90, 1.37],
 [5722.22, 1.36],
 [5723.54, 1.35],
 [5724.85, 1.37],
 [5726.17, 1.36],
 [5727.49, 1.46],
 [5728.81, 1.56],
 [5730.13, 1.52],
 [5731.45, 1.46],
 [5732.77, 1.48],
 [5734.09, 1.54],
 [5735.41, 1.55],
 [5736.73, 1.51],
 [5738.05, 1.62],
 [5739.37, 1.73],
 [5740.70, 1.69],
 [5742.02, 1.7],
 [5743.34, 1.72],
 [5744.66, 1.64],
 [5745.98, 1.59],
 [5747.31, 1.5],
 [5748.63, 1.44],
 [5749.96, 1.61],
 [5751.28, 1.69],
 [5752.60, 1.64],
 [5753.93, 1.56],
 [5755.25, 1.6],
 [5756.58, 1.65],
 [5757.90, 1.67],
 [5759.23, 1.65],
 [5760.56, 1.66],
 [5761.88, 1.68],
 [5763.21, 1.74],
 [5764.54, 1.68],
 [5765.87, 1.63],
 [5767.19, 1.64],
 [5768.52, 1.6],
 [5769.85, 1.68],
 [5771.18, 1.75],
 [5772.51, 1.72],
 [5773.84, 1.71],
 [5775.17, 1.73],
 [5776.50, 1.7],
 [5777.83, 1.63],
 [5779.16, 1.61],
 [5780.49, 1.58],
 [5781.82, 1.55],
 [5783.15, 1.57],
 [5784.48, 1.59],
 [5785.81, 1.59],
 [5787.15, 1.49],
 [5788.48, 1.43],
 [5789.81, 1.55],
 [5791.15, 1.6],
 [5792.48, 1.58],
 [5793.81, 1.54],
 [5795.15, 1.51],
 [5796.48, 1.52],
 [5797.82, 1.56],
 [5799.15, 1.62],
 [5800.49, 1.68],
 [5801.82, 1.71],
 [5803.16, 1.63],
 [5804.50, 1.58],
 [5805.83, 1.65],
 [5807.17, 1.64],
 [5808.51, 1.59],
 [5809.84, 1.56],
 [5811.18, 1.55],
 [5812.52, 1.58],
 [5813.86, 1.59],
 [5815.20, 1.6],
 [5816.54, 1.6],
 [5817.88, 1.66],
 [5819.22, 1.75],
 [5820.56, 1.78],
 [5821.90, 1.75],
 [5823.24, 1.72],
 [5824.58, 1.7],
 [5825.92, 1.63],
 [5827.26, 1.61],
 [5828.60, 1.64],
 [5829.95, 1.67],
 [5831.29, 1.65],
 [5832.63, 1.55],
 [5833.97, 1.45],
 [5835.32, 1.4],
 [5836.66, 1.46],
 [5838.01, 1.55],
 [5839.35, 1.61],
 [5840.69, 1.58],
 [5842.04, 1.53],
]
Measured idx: -1.4 angstrom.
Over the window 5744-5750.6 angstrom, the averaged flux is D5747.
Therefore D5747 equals 1.55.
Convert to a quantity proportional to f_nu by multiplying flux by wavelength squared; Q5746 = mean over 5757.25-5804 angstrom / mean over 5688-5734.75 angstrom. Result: 1.10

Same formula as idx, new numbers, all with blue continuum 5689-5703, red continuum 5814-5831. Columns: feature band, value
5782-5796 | 0.9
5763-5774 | -0.3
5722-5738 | 1.5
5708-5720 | 1.0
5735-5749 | 0.1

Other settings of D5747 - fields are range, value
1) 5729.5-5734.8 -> 1.5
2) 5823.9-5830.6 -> 1.65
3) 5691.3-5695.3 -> 1.62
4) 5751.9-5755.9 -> 1.6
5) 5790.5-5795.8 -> 1.56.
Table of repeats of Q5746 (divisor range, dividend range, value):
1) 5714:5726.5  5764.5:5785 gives 1.20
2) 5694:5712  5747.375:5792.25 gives 1.07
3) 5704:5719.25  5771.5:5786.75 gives 1.12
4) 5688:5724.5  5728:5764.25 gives 1.07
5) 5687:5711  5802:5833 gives 1.07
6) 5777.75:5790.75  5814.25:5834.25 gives 1.08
